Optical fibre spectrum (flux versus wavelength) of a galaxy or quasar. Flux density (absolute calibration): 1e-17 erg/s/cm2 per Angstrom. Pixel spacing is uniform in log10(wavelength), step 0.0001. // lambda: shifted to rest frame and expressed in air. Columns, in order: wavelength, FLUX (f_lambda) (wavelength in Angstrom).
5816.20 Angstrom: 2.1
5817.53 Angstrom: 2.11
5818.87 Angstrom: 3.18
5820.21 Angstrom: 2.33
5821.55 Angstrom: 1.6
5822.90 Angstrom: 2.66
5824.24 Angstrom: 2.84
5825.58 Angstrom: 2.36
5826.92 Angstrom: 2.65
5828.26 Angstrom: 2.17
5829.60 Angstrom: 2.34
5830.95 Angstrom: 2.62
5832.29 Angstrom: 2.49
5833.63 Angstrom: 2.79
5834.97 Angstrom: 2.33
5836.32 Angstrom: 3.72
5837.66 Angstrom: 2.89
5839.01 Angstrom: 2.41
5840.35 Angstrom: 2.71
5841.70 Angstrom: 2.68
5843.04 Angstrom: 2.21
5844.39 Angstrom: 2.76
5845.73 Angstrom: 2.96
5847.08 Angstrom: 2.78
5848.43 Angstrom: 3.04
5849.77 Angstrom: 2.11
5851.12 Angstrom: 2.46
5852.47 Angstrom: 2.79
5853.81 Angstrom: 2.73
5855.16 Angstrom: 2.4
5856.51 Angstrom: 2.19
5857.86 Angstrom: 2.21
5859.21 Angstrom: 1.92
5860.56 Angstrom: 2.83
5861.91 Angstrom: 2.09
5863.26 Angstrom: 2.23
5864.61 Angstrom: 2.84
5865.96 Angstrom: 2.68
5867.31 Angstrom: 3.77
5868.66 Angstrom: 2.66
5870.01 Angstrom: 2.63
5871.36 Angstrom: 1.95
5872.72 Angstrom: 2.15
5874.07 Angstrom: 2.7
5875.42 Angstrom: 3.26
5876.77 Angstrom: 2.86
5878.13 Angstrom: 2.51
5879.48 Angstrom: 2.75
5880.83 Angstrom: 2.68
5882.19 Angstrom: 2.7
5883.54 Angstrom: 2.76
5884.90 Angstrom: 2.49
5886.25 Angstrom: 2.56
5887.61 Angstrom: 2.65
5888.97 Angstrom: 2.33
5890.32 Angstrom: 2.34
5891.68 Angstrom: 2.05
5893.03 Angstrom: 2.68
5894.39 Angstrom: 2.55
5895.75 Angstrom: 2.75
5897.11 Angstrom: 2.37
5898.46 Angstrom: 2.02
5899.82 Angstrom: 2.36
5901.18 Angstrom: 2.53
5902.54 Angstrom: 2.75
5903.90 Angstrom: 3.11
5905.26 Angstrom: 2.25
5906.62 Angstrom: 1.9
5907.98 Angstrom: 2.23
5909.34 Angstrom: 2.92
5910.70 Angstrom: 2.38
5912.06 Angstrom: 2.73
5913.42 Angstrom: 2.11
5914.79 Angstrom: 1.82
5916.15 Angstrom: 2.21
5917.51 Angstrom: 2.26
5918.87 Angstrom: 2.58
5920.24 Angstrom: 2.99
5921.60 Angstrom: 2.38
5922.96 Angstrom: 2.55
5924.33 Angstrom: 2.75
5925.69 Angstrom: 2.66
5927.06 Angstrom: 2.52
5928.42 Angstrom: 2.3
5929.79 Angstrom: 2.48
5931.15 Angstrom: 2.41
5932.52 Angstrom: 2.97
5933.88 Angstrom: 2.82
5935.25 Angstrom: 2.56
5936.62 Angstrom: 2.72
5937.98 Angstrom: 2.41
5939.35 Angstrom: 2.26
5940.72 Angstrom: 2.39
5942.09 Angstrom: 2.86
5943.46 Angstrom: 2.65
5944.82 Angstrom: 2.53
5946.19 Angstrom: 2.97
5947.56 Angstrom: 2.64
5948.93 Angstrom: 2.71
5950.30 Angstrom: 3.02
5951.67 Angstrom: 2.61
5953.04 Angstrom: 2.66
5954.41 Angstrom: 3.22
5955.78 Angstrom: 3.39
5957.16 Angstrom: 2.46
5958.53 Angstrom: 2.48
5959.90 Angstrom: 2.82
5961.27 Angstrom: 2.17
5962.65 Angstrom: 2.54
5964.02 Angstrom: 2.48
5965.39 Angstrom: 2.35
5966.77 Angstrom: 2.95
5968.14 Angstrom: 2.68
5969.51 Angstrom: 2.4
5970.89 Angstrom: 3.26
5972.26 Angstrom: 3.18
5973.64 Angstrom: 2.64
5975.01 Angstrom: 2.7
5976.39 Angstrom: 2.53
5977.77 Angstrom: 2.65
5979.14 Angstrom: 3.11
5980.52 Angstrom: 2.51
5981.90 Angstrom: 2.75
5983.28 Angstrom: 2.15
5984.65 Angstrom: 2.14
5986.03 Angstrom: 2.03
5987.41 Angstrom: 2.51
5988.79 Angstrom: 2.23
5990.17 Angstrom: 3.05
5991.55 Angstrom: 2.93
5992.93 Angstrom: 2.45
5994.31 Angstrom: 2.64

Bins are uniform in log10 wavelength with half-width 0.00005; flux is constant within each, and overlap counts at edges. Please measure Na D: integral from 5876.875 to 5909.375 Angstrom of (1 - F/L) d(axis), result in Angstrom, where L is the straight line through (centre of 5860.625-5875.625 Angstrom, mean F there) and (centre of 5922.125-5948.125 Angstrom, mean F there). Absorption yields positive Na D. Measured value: 1.32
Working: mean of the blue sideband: 2.62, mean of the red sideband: 2.6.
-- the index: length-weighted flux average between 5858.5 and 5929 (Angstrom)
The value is 2.52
